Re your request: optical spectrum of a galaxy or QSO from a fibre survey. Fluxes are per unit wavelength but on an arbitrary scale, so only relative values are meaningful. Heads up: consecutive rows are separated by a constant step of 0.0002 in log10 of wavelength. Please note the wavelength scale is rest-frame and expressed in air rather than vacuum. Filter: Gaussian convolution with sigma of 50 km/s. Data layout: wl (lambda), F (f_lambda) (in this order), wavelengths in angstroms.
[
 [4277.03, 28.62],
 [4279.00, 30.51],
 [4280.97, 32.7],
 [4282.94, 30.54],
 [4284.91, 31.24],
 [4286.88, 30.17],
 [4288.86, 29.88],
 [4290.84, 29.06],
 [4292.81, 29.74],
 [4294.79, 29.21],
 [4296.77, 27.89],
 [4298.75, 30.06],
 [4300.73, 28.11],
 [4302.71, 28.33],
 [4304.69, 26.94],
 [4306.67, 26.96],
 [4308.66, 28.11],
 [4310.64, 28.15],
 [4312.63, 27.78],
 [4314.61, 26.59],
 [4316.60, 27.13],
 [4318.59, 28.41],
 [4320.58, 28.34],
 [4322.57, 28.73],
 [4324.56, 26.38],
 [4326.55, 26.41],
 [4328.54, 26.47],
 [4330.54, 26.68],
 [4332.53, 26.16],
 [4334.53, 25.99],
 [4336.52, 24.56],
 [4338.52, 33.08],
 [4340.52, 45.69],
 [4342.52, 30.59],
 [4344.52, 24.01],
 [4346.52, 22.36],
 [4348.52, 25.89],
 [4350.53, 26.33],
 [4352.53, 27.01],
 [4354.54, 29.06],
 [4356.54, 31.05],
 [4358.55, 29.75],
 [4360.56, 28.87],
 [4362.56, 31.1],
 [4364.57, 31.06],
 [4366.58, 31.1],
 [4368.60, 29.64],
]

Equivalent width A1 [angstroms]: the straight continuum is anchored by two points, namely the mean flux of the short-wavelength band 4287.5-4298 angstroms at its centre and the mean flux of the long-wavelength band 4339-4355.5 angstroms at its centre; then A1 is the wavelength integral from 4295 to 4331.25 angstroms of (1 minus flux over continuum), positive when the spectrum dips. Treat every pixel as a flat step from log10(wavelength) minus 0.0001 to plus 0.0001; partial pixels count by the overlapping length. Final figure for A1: 1.8 angstroms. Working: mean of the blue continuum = 29.2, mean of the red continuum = 29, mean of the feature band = 27.7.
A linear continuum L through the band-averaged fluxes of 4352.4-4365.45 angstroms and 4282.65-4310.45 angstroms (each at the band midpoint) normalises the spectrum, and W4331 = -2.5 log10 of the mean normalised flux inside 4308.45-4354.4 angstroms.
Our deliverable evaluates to 0.06 mag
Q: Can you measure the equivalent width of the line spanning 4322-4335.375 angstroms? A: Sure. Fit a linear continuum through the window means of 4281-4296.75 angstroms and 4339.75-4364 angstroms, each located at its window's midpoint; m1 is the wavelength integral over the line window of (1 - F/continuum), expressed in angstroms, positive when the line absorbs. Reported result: 1.30 angstroms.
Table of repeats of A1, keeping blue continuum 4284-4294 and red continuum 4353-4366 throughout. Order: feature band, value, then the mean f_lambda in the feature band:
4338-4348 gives -0.25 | 30.8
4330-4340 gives 0.61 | 28.2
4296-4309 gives 0.84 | 28.1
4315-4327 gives 0.98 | 27.6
